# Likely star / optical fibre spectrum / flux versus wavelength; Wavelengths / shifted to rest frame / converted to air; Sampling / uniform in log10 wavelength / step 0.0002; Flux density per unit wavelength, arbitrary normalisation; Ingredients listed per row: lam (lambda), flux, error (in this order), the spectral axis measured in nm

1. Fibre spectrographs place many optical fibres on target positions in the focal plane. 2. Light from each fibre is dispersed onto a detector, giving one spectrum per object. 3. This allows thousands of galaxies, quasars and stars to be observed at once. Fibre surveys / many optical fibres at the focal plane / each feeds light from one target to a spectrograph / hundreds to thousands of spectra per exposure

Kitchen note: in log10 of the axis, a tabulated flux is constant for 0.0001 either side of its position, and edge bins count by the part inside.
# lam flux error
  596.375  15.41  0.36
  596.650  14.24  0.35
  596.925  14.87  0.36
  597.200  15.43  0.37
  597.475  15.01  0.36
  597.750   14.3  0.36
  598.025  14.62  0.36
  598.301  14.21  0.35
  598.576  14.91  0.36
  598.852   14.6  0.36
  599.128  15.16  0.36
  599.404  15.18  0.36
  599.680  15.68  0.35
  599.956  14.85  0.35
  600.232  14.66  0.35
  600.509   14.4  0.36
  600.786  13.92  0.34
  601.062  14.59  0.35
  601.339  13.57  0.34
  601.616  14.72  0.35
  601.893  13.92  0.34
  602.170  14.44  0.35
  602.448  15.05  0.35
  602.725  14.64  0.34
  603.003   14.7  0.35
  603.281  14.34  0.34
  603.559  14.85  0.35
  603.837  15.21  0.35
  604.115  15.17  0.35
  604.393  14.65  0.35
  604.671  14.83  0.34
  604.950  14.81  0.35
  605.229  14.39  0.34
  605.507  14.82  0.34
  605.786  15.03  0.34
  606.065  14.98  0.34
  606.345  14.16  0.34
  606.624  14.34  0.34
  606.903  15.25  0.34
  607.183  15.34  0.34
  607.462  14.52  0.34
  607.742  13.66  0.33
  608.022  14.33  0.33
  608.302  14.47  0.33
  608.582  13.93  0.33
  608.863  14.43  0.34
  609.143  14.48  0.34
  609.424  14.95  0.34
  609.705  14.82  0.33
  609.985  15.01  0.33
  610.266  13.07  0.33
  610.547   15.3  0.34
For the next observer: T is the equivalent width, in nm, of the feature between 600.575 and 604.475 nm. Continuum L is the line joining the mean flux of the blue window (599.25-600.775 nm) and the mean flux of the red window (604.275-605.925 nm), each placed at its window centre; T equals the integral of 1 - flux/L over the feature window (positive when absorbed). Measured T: 0.069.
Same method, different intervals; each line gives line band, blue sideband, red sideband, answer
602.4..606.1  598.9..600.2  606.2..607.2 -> 0.009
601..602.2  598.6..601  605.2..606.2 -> 0.050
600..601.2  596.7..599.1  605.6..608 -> 0.023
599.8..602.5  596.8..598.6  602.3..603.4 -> 0.056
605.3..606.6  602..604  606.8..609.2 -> -0.010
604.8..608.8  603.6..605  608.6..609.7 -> 0.046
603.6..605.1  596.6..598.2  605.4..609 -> -0.032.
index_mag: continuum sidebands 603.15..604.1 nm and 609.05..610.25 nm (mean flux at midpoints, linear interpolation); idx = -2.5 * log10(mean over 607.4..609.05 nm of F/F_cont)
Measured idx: 0.04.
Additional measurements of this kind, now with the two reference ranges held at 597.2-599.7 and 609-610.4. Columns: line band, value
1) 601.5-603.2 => 0.01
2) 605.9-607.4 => -0.02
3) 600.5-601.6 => 0.05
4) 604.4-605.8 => -0.01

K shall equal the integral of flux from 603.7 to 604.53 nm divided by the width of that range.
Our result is 15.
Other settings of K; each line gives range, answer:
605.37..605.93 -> 14.9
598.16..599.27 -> 14.7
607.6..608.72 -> 14.1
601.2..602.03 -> 14.1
